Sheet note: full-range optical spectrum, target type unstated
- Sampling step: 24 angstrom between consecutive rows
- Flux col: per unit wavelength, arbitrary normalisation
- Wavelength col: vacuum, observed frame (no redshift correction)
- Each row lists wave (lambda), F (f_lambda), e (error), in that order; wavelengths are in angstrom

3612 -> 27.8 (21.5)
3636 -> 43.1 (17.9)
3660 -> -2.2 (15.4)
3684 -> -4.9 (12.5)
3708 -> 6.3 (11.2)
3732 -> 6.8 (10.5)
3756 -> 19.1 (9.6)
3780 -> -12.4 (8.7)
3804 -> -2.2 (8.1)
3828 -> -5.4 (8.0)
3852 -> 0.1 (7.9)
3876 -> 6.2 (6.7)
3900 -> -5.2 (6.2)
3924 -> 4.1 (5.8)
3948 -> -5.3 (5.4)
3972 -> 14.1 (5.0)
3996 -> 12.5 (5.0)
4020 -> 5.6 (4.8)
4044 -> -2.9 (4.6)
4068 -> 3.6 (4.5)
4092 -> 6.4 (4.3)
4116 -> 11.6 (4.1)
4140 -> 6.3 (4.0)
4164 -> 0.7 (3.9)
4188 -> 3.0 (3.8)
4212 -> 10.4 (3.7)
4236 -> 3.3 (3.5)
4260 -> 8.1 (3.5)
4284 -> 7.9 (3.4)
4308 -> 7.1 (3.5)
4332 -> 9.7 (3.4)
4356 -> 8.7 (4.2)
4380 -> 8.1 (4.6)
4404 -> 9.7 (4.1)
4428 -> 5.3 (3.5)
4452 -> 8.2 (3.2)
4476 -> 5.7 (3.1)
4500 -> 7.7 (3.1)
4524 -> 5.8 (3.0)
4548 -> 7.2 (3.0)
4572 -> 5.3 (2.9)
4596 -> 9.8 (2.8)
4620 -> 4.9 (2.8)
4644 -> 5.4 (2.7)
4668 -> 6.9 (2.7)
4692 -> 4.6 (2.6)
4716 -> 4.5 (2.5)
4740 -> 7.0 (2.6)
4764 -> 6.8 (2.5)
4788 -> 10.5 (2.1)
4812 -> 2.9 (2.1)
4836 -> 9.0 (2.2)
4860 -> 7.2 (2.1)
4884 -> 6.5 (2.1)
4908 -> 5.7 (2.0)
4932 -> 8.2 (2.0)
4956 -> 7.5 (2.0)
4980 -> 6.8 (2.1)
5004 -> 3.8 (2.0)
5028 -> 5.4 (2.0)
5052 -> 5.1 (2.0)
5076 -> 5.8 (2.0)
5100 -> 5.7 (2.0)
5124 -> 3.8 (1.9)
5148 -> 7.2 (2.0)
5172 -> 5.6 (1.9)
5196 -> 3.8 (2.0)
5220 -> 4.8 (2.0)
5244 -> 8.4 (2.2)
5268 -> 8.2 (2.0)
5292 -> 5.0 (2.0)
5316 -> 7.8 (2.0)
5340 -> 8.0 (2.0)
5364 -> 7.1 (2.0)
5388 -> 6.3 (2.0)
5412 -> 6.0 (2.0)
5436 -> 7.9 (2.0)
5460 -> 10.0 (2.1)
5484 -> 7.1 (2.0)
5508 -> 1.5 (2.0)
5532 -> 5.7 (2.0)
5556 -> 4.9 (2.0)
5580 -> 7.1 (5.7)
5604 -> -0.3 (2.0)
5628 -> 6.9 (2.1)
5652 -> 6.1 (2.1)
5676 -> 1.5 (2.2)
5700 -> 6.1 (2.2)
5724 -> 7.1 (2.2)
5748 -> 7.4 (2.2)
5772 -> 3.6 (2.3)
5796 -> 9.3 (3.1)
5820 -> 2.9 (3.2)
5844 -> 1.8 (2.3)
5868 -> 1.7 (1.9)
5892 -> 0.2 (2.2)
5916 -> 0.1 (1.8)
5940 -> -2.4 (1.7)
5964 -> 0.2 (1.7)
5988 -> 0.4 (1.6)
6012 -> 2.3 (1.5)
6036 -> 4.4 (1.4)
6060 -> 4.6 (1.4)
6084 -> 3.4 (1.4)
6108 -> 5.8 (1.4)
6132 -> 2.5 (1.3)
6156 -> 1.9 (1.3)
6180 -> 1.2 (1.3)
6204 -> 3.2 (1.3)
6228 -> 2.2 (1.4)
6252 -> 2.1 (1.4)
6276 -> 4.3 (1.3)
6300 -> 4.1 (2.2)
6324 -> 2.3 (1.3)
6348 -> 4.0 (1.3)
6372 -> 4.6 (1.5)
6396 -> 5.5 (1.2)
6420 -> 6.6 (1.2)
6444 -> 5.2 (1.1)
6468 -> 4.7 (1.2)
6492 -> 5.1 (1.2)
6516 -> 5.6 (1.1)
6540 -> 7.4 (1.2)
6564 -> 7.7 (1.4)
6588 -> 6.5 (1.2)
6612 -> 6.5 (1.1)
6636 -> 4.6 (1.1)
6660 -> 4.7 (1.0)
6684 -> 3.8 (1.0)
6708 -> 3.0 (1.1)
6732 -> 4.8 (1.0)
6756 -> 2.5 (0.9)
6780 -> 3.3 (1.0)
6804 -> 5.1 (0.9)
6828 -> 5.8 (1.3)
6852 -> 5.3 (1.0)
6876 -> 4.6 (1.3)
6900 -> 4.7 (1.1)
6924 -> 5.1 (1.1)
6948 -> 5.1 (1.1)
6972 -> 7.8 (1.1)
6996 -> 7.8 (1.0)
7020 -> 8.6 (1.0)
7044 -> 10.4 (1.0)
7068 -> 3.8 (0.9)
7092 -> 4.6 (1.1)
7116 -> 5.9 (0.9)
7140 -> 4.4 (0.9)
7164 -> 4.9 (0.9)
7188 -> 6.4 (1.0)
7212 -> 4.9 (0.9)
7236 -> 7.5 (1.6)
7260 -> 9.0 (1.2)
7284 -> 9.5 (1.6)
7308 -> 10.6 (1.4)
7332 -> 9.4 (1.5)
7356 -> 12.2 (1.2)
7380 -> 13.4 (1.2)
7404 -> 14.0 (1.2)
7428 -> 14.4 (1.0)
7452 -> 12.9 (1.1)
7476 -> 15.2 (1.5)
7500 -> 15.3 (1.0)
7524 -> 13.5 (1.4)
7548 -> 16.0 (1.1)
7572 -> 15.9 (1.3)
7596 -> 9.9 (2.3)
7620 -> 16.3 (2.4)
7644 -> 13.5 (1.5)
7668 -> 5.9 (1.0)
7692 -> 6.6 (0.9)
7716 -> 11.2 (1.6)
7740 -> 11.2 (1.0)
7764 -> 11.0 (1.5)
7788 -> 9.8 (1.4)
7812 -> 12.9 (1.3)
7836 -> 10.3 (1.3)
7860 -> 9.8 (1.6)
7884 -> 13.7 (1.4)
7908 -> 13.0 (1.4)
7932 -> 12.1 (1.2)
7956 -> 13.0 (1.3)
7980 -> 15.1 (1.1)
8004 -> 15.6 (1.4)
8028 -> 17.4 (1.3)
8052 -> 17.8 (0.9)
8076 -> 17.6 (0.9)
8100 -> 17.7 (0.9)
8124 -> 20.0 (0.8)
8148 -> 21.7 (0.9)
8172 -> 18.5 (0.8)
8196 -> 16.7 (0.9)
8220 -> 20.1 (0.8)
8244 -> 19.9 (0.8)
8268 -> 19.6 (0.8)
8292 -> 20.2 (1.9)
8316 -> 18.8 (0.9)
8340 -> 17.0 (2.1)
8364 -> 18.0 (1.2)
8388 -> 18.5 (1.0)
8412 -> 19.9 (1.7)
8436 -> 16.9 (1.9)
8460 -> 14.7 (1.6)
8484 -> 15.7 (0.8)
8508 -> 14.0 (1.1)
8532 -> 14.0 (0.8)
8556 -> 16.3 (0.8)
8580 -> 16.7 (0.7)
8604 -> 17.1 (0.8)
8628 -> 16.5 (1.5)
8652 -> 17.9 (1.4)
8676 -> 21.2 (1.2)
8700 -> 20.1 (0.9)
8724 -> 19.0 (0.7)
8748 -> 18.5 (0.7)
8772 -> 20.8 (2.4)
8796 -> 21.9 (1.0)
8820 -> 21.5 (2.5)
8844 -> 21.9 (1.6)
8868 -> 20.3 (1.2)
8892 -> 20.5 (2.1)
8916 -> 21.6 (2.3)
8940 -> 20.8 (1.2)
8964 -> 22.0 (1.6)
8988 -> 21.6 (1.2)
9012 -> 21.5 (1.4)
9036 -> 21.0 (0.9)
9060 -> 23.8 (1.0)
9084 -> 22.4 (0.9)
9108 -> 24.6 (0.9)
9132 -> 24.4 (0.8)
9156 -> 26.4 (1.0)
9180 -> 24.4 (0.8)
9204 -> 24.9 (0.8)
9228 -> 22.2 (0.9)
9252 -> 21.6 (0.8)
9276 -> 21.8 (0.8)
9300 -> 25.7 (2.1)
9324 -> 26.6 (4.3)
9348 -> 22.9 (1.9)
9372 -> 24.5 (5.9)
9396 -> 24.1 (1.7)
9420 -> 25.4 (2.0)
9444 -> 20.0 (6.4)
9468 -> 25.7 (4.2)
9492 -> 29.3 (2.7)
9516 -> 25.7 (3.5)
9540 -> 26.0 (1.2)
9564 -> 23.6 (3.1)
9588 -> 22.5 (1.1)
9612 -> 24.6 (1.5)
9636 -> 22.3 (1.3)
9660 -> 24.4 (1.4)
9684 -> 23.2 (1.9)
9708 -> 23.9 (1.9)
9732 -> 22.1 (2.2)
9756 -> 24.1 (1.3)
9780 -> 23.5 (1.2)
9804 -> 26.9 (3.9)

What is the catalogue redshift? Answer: 0.00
